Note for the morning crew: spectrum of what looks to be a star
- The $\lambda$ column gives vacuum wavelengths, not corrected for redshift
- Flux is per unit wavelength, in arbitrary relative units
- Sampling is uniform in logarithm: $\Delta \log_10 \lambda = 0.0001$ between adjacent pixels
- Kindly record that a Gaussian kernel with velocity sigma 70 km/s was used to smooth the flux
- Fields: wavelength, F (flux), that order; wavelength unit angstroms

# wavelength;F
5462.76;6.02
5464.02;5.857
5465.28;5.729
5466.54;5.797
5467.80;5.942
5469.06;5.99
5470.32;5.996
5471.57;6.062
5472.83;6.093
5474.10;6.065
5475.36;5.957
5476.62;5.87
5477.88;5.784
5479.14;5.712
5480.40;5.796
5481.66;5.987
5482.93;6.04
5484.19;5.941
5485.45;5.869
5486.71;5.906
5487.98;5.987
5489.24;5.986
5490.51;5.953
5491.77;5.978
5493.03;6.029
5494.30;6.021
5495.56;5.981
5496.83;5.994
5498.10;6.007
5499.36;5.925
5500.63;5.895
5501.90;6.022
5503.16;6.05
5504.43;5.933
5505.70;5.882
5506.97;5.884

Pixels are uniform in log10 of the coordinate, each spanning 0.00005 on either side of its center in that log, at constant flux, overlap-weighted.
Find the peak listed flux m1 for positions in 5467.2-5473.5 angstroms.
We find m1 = 6.093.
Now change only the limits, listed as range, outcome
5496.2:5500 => 6.007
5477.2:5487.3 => 6.04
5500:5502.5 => 6.022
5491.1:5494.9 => 6.029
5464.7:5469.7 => 5.99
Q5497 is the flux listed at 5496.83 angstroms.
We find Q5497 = 5.994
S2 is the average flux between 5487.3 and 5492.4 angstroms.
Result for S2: 5.97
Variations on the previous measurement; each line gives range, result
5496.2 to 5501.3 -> 5.95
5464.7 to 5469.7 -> 5.86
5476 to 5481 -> 5.8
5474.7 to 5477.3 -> 5.92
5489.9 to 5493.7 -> 5.99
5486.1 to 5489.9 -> 5.95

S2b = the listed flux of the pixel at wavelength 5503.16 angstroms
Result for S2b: 6.05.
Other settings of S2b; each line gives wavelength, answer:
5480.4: 5.796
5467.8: 5.942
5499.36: 5.925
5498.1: 6.007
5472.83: 6.093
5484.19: 5.941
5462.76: 6.02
